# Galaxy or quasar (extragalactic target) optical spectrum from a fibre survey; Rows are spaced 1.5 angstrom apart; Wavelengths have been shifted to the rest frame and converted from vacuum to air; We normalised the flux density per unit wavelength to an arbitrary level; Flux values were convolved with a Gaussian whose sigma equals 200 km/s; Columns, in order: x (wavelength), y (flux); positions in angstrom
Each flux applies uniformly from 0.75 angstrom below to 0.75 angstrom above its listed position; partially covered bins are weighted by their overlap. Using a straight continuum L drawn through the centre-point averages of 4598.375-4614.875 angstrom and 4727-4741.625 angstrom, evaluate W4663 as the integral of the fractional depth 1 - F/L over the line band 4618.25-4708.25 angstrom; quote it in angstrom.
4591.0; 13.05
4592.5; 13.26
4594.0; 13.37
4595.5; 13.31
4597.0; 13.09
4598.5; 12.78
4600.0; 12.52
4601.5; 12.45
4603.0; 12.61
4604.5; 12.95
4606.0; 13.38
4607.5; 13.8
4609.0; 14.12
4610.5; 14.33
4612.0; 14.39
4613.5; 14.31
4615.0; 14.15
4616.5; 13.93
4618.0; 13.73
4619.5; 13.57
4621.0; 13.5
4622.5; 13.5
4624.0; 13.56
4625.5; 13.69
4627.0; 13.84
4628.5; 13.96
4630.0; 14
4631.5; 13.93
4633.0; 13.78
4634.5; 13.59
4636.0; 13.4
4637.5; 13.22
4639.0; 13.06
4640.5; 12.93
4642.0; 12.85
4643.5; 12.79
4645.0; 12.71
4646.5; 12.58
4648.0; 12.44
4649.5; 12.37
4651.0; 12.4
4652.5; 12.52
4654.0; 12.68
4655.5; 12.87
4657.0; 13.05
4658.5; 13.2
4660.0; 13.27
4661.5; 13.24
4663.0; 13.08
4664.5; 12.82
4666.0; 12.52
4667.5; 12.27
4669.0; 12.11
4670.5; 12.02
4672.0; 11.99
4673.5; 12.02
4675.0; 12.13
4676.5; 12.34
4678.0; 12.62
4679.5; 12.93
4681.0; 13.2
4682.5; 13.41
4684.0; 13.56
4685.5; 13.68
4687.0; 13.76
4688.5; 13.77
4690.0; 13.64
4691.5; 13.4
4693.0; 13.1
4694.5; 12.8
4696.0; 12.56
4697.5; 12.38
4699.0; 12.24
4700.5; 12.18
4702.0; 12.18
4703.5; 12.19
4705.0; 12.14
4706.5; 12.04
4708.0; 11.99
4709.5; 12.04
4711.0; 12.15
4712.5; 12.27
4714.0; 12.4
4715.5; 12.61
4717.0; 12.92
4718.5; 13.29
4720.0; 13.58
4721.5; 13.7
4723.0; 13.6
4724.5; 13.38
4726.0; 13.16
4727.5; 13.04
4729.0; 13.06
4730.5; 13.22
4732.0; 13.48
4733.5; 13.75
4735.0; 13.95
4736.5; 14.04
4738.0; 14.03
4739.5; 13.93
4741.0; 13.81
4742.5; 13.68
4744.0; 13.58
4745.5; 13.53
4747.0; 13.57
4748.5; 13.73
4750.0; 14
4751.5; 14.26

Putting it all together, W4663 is 4.1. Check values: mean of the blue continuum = 13.5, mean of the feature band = 12.9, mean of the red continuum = 13.6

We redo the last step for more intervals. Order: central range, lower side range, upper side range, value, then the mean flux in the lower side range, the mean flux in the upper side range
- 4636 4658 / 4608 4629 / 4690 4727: 1.2 angstrom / 13.9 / 12.7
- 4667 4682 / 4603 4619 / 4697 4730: 0.8 angstrom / 13.8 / 12.7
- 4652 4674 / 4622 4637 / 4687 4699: 1.2 angstrom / 13.7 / 13.1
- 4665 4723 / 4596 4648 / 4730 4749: 3.9 angstrom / 13.4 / 13.7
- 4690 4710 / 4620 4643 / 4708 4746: 1.3 angstrom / 13.5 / 13.3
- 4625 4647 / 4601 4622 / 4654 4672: -0.2 angstrom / 13.7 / 12.7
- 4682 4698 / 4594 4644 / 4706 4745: 0.0 angstrom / 13.5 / 13.2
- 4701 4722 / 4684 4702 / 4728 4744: 1.3 angstrom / 13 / 13.7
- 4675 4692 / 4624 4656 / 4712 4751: 0.0 angstrom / 13.1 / 13.4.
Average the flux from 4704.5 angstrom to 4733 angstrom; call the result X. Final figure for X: 12.9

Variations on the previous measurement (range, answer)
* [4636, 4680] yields 12.7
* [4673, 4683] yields 12.7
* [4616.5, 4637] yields 13.7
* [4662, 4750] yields 13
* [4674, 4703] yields 12.9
